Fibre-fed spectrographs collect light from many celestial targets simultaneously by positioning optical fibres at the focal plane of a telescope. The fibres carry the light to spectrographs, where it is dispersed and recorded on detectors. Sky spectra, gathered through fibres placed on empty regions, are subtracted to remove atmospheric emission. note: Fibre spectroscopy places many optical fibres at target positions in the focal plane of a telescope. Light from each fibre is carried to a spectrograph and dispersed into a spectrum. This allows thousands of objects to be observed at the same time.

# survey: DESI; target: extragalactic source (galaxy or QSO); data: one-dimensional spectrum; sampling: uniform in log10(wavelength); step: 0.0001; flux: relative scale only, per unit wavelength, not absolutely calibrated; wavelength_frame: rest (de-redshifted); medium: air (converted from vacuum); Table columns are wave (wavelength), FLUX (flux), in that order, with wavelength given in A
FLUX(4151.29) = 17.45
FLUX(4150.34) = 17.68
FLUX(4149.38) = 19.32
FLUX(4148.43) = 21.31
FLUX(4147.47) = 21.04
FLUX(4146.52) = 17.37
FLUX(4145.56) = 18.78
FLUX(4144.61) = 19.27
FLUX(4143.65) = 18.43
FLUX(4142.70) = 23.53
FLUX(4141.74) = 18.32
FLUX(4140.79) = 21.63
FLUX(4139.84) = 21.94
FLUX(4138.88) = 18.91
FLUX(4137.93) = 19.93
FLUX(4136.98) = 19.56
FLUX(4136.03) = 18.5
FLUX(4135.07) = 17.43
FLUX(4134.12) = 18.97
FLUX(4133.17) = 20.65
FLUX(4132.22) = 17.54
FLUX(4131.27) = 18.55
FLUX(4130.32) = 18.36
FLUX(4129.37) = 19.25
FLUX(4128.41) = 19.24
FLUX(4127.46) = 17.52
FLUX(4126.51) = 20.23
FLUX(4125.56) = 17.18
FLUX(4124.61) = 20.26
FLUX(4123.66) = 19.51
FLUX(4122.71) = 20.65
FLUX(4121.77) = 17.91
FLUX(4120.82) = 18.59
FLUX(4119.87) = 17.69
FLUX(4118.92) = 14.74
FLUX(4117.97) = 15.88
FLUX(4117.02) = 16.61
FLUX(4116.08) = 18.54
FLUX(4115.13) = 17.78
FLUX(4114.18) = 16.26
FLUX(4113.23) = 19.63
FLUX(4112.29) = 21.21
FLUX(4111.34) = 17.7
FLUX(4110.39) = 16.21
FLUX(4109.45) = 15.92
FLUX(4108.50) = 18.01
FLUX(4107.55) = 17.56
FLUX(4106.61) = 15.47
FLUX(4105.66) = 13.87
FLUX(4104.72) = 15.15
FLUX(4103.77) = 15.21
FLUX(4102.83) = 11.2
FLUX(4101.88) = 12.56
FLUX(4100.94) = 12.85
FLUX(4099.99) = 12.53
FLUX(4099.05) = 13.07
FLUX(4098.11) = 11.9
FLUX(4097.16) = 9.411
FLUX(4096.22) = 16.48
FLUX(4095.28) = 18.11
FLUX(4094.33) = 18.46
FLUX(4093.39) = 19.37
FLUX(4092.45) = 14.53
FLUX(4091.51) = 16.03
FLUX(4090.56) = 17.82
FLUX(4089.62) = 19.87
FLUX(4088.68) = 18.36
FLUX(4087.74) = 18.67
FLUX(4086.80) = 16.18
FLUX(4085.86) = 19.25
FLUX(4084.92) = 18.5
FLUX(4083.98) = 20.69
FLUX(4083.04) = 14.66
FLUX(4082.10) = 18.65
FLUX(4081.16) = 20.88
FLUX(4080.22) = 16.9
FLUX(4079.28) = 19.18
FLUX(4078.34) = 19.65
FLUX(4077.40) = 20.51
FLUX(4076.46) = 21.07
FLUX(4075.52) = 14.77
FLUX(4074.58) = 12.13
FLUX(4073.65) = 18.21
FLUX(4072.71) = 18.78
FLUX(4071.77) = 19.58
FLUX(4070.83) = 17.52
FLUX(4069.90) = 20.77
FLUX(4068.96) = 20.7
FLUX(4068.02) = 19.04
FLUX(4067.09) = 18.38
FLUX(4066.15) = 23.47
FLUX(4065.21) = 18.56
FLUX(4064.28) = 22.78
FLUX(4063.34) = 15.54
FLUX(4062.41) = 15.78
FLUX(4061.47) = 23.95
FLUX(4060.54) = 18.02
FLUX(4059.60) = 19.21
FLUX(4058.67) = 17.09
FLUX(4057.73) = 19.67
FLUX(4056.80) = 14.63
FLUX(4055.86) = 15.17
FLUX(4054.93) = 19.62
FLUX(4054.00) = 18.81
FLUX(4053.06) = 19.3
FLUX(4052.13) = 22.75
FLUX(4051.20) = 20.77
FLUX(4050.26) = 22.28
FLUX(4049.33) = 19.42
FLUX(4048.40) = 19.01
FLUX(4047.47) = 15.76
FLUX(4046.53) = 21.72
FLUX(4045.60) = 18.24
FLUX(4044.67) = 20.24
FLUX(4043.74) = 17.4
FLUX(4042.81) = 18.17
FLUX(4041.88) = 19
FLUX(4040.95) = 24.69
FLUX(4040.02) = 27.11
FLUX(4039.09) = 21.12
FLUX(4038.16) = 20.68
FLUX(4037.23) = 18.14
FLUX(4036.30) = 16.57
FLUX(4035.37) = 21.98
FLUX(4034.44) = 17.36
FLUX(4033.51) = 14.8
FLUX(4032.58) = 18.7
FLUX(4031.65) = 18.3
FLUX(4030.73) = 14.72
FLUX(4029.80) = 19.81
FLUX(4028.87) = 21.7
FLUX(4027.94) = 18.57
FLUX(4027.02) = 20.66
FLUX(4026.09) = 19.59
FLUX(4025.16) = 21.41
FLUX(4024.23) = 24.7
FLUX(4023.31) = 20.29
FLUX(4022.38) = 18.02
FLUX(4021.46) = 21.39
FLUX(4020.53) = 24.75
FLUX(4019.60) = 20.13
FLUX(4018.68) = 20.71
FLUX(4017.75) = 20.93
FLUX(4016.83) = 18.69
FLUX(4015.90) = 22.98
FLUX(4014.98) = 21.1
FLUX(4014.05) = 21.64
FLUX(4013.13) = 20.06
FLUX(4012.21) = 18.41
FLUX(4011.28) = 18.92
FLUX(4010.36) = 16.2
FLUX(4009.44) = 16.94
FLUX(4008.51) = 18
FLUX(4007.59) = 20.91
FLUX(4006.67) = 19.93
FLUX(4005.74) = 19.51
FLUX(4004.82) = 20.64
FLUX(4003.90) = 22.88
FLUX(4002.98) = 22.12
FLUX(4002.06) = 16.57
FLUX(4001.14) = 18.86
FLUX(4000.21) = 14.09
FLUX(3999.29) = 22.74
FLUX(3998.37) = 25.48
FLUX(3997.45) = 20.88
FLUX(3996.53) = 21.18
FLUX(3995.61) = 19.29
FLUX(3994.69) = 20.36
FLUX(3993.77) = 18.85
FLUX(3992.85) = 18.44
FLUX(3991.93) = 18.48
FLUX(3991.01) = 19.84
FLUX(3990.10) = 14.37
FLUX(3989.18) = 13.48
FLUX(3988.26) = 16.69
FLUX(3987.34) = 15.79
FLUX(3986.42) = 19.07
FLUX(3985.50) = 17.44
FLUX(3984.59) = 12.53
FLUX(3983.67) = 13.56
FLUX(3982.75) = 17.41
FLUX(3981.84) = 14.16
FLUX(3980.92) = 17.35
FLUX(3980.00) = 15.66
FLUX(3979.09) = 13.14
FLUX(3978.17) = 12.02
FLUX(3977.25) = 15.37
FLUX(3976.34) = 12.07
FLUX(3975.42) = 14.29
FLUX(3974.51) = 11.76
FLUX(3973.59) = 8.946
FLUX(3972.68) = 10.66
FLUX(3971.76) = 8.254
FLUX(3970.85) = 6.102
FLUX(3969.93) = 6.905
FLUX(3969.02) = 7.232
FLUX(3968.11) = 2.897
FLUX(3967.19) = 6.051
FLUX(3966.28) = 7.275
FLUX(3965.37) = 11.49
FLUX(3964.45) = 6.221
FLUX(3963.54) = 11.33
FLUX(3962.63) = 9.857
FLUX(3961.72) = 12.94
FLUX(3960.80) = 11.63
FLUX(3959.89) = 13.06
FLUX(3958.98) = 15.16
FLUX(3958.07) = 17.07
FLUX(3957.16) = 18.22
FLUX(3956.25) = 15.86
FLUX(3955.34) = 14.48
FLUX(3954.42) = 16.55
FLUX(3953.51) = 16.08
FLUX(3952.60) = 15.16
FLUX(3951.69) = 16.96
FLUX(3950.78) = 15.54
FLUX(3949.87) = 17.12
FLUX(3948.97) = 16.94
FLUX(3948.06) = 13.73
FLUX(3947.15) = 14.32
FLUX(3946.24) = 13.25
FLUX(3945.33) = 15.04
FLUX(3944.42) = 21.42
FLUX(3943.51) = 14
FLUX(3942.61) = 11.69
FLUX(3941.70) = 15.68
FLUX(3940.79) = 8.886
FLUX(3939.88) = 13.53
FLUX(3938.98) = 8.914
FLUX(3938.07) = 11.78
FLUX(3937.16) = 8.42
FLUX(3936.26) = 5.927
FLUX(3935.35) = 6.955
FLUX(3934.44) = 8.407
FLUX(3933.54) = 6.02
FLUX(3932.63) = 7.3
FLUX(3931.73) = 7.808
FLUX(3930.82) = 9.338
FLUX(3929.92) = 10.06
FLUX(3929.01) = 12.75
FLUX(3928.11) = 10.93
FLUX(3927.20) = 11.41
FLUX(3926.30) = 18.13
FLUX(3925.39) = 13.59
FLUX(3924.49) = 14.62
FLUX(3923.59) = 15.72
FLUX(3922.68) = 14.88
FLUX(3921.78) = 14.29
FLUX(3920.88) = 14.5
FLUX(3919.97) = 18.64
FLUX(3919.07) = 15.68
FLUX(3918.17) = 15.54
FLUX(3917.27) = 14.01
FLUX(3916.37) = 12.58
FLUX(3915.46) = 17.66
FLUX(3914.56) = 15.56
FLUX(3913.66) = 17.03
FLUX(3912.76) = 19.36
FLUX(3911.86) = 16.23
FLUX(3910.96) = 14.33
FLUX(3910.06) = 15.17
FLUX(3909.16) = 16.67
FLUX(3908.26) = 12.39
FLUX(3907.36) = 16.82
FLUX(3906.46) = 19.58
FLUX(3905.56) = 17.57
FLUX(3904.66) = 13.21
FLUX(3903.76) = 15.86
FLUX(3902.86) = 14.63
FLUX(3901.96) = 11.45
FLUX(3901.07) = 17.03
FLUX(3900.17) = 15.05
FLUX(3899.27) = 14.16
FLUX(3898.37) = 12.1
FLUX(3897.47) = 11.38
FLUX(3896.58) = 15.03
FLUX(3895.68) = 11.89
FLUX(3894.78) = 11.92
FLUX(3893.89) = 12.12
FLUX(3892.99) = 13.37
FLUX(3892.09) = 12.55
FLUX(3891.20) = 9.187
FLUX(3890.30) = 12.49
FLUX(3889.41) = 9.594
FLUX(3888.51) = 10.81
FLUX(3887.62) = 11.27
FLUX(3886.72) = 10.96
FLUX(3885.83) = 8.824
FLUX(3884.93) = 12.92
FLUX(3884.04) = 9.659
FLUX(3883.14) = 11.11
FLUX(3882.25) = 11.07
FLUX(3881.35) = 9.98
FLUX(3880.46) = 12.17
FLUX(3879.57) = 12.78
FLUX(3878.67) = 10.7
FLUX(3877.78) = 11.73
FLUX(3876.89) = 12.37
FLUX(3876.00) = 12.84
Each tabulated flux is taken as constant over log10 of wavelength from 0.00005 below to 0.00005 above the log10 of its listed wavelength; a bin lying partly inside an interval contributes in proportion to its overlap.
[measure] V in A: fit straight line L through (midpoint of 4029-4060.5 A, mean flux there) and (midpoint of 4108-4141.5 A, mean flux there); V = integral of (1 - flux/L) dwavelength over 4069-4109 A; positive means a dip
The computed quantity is 4.3 A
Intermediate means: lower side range 19.2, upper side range 18.5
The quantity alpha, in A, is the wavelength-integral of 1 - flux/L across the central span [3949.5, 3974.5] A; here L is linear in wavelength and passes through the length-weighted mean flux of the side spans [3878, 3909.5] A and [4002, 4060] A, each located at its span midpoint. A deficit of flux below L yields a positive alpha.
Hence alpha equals 6.71 A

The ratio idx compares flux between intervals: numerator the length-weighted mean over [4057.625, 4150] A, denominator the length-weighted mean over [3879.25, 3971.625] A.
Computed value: 1.4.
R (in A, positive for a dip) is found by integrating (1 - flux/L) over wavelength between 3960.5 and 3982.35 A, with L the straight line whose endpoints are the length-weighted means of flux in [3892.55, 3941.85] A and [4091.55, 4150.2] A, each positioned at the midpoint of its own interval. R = 5.9 A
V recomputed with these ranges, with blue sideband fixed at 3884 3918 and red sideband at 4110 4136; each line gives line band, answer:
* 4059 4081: -2.1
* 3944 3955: -0.9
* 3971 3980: 2.1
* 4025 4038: -1.8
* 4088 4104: 2.3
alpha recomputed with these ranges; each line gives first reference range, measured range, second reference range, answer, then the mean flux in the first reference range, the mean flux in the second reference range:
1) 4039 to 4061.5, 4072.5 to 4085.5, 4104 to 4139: 0.5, 19.6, 18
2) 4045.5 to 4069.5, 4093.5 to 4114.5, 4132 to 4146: 4.3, 19.2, 19.6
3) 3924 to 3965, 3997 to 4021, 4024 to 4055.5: -3.7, 12.8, 19.7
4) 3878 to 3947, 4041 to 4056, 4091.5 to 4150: -3.3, 13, 17.6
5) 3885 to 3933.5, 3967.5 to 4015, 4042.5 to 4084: 0.7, 13.6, 18.9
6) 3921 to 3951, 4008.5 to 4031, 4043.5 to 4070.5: -3.9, 12.4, 19.3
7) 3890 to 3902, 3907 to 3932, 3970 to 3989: -2.8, 12.9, 13.5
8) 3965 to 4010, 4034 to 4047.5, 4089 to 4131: -3.3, 15.5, 16.8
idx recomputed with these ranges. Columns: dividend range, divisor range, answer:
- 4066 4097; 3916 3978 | 1.48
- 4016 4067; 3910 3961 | 1.43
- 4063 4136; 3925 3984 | 1.44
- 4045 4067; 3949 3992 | 1.45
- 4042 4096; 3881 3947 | 1.43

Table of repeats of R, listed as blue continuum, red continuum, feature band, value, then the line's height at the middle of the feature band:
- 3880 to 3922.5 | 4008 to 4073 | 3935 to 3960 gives 2.69 A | 15.7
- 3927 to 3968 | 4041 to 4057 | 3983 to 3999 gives -2.94 A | 15.2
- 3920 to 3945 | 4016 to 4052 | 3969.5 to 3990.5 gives 3.19 A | 15.7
